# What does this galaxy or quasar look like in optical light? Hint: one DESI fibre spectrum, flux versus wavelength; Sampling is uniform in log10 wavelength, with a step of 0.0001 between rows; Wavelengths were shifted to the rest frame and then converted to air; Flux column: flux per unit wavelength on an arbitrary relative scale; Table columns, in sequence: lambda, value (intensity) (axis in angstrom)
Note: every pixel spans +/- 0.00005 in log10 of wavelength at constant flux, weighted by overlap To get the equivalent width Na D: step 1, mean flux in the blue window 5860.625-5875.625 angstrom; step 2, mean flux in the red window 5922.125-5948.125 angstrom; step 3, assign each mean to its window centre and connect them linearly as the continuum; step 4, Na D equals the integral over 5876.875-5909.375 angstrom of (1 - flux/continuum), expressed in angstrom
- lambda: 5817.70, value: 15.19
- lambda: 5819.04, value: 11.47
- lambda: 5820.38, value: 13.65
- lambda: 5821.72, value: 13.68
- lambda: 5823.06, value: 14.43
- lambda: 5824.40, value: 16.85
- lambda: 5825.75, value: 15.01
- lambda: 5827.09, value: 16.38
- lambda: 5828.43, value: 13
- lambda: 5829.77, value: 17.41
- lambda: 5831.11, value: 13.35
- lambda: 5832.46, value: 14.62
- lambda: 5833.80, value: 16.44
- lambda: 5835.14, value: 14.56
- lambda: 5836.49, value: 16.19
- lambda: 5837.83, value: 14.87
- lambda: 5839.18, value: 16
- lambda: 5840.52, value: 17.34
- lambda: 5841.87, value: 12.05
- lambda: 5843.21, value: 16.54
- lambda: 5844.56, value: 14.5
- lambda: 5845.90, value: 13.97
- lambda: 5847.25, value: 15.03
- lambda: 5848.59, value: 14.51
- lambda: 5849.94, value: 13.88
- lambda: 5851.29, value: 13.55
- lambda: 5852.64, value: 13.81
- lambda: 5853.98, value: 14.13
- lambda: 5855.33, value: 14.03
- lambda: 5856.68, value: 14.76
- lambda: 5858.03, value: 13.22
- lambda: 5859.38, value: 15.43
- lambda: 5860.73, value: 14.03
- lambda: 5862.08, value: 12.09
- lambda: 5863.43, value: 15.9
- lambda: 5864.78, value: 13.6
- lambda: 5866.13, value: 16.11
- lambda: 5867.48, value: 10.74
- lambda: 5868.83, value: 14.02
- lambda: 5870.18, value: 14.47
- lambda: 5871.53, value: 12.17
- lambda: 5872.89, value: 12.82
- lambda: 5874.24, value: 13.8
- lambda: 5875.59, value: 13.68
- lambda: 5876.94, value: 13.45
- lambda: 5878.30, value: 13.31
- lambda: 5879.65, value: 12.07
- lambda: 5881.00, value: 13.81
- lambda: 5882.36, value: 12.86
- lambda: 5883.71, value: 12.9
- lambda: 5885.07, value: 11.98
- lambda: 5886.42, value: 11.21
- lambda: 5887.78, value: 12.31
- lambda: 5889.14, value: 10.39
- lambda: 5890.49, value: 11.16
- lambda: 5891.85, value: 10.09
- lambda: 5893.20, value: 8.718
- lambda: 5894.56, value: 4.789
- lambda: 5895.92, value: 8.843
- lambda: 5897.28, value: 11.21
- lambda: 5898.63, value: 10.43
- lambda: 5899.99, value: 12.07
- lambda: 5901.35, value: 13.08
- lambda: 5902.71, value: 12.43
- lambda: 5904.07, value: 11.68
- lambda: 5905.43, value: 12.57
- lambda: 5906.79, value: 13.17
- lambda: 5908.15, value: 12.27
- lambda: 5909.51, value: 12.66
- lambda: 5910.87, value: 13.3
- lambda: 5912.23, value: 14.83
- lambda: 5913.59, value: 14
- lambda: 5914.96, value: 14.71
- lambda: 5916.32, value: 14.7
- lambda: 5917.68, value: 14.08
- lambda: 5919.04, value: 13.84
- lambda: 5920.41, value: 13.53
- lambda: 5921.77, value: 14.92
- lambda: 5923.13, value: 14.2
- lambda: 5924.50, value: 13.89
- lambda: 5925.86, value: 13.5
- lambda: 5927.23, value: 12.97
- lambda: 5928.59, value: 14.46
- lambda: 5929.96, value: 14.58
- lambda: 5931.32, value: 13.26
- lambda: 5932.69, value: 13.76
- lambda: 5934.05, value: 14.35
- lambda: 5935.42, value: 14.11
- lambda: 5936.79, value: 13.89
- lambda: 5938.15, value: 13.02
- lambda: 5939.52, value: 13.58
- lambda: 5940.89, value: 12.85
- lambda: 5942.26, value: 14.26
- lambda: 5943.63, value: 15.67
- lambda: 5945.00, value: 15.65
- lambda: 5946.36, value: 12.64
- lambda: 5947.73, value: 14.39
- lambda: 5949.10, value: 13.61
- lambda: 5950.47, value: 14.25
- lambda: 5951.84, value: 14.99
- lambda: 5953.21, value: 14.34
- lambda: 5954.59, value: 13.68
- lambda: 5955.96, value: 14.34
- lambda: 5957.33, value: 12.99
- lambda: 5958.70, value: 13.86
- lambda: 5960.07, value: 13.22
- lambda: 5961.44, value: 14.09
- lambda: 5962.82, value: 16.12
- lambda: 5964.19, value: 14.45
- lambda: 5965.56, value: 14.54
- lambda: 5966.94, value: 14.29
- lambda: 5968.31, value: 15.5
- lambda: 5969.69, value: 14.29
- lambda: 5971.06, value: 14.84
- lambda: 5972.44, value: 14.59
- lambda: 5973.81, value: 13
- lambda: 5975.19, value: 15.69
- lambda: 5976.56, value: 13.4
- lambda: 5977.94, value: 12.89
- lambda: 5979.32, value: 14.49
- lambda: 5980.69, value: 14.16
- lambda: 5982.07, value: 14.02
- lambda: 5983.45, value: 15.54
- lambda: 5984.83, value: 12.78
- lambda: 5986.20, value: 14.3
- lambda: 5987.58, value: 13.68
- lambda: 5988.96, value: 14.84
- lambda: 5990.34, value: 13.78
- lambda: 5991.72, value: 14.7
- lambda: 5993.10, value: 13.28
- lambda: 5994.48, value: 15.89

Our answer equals 5.3 angstrom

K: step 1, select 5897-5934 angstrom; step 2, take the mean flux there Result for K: 13.4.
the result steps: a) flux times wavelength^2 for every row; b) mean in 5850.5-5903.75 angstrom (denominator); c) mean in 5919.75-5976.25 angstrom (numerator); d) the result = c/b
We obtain 1.2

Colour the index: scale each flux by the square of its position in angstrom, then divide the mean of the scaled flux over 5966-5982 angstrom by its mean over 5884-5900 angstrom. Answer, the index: 1.4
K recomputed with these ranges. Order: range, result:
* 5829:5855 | 14.9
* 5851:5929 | 12.9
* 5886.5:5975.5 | 13.3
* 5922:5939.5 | 13.9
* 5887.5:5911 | 11.1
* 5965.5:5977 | 14.5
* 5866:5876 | 13.3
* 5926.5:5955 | 14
